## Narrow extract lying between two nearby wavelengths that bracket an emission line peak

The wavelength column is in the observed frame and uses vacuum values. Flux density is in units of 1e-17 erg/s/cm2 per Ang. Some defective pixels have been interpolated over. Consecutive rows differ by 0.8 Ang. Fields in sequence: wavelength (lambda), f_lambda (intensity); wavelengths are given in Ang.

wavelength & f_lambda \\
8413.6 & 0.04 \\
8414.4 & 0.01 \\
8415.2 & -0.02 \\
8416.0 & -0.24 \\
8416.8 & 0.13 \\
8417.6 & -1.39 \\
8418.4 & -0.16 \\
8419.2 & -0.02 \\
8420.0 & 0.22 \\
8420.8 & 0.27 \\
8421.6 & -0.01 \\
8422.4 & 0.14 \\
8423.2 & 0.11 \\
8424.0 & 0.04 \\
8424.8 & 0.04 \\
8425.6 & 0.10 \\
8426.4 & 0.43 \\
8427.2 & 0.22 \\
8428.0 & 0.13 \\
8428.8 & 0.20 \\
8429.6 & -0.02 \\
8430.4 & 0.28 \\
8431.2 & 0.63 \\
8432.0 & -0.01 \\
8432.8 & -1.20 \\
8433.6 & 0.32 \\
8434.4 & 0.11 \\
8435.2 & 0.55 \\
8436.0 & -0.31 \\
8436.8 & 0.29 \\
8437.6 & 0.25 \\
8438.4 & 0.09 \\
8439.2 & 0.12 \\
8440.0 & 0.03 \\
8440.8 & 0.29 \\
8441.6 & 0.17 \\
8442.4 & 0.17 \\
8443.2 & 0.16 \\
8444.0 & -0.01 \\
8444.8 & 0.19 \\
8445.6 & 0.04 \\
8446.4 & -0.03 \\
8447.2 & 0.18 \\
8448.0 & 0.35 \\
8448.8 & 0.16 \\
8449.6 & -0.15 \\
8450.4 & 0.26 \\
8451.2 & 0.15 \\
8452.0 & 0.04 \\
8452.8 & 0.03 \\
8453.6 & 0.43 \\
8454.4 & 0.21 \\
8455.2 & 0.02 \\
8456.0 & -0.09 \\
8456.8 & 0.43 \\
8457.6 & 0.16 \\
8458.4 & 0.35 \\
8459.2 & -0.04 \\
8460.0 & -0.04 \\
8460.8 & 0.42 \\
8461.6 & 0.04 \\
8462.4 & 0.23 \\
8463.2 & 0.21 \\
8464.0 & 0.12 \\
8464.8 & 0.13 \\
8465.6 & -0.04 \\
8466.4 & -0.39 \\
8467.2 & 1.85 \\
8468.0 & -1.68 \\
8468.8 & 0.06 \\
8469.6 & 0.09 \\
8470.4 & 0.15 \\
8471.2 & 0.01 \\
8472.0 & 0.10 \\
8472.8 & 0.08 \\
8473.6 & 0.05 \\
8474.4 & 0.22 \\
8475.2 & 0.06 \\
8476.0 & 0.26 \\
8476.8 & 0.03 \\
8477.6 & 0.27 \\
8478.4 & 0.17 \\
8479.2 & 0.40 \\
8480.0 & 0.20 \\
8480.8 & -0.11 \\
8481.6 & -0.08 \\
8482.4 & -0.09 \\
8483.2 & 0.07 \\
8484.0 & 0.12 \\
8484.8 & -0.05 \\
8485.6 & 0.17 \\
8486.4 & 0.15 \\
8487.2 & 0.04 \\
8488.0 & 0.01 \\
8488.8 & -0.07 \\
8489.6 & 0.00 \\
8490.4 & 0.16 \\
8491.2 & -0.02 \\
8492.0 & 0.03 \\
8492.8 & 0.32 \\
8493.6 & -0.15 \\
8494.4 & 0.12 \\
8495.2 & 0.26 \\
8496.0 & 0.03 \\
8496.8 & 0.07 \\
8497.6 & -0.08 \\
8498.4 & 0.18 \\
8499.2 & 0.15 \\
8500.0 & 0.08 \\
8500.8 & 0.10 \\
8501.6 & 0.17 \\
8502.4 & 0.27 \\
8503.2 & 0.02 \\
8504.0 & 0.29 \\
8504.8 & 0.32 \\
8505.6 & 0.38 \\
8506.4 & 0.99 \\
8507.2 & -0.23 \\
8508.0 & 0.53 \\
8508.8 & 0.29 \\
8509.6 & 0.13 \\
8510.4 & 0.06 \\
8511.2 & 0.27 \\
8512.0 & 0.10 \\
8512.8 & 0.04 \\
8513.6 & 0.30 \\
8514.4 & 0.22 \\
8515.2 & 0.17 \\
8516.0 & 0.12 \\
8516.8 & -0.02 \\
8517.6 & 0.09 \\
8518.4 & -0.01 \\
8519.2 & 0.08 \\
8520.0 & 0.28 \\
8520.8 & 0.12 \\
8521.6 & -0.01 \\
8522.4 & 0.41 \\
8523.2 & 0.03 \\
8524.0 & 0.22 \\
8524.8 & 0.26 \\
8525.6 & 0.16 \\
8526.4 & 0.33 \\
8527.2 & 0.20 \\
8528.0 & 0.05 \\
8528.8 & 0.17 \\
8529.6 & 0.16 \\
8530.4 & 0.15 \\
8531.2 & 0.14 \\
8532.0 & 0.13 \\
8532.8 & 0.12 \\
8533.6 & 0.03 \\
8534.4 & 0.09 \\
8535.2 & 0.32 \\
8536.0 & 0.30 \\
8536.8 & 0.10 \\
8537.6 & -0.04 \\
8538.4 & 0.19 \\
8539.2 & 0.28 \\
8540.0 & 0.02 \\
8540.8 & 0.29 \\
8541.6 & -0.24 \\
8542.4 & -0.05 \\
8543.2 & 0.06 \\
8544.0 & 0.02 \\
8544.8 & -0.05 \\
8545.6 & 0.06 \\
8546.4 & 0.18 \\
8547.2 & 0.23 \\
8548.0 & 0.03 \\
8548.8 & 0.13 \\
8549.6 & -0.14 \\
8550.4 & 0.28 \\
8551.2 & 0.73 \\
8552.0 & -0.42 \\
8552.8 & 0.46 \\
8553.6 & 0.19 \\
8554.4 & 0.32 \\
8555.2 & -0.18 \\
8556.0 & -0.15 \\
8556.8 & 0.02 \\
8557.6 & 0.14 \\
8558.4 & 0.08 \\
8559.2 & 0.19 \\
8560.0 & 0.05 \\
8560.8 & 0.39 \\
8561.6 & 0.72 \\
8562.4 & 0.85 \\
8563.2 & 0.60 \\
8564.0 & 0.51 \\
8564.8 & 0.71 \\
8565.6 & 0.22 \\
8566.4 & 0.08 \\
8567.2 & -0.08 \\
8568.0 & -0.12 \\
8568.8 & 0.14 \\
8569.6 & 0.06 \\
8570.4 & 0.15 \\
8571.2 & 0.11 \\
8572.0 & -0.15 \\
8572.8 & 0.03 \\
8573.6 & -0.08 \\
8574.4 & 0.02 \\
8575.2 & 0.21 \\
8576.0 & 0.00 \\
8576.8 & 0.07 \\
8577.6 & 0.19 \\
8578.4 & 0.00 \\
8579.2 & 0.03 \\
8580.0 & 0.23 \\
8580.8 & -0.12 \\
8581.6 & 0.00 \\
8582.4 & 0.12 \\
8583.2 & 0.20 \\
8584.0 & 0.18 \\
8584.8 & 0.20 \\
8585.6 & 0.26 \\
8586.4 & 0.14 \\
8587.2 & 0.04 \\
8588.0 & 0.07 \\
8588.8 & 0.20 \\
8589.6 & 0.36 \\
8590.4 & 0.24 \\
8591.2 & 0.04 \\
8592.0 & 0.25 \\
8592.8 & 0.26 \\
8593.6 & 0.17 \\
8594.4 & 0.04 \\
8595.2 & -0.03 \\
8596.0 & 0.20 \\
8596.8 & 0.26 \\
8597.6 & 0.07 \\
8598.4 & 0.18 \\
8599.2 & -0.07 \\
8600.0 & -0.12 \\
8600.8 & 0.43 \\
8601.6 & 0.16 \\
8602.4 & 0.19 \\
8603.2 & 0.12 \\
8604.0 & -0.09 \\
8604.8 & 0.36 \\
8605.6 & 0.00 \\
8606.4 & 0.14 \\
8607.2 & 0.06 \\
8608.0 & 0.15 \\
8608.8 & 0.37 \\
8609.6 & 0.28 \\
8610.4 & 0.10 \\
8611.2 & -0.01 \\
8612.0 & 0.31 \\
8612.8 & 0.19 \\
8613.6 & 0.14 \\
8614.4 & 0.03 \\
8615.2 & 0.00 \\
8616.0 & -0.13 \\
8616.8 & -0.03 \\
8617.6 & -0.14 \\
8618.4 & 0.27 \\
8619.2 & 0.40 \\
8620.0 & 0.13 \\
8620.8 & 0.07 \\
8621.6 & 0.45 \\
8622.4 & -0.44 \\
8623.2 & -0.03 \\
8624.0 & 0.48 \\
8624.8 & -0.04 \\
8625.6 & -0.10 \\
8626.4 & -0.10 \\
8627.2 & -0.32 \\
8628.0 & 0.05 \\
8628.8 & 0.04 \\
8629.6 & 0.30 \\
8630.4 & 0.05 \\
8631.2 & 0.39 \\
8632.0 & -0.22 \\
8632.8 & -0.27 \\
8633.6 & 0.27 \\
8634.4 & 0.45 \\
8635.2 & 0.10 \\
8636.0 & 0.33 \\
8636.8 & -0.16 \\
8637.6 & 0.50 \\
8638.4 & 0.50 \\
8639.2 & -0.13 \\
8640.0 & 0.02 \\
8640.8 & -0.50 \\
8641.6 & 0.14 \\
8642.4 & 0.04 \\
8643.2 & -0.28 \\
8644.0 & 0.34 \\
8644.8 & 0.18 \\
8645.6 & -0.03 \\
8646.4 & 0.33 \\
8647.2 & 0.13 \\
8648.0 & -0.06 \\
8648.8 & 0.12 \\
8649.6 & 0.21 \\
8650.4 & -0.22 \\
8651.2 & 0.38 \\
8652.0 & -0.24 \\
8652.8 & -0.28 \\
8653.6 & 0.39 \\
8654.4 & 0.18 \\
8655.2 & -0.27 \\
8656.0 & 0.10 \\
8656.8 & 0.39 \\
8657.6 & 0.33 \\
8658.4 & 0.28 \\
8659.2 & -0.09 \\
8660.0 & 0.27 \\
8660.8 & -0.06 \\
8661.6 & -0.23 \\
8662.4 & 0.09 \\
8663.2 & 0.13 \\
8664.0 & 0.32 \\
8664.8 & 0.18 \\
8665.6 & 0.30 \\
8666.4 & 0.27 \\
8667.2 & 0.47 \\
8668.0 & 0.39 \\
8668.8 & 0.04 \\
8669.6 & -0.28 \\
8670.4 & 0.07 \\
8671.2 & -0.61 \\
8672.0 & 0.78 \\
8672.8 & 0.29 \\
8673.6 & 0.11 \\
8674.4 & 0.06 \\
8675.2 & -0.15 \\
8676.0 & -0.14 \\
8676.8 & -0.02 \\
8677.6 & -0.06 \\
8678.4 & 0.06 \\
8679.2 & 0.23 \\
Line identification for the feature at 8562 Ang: H-gamma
